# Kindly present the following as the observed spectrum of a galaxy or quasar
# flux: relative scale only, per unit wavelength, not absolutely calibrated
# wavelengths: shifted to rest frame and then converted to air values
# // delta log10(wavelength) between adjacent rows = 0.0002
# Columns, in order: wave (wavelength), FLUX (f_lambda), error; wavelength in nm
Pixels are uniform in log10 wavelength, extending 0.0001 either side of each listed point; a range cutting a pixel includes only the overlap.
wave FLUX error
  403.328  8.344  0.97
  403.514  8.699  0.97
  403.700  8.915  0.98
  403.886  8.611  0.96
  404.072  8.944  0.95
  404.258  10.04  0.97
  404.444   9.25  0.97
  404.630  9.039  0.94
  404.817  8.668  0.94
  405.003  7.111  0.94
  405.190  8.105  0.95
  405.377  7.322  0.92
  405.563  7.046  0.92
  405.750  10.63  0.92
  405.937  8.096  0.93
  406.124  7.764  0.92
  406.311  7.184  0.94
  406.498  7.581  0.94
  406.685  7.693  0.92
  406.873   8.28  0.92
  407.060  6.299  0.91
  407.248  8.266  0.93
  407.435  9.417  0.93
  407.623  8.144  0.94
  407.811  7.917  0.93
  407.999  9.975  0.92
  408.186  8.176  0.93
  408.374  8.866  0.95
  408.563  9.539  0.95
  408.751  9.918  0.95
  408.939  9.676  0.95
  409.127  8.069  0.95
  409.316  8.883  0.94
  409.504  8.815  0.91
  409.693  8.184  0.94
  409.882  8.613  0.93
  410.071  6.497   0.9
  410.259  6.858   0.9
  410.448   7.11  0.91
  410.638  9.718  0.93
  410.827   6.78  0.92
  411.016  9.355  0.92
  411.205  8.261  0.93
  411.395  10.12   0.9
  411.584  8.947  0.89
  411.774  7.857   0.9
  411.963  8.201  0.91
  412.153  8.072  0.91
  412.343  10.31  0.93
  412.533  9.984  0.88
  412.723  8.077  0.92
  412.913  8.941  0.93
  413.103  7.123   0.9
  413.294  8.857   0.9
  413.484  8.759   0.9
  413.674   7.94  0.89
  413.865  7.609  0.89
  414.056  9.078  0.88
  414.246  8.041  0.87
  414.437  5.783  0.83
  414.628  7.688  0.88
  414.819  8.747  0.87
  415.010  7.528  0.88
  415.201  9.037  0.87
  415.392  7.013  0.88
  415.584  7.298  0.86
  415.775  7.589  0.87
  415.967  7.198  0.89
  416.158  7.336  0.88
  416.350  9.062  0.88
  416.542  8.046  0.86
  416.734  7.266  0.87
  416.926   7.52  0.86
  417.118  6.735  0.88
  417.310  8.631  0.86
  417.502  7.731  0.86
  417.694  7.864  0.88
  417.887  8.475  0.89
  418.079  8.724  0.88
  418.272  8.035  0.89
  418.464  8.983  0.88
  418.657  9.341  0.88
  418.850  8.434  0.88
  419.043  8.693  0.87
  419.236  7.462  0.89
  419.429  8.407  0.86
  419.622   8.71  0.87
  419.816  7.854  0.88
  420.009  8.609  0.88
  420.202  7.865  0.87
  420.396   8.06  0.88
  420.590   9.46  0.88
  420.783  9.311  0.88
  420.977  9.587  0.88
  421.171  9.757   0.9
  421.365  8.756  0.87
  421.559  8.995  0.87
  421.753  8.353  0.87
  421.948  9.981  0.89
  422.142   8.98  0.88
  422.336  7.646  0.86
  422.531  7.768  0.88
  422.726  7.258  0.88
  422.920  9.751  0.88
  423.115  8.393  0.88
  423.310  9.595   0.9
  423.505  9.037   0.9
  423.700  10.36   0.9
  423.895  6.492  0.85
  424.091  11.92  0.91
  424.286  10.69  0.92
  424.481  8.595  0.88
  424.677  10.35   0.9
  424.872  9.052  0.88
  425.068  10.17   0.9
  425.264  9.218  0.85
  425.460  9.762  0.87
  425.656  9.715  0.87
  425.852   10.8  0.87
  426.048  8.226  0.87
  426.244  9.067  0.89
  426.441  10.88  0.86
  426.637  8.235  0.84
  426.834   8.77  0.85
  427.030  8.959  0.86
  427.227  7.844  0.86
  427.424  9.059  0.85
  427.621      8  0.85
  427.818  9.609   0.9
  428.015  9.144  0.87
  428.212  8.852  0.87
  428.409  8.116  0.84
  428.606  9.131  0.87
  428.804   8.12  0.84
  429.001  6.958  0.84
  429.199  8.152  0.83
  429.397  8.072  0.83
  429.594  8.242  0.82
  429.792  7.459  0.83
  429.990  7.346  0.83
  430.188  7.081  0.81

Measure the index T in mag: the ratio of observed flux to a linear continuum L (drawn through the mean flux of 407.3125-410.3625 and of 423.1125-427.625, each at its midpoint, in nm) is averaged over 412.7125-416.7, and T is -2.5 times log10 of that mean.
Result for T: 0.12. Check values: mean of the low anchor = 8.59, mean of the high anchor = 9.34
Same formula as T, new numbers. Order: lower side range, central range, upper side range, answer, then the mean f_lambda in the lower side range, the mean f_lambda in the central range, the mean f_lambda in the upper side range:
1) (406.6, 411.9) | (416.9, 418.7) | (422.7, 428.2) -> 0.086 mag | 8.44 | 8.2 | 9.27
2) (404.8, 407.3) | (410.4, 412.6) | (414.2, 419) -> -0.113 mag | 7.83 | 8.74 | 7.93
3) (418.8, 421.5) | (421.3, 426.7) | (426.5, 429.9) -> -0.084 mag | 8.65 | 9.23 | 8.42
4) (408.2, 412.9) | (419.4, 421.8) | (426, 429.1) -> -0.013 mag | 8.61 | 8.77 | 8.69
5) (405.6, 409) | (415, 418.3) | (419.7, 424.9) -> 0.125 mag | 8.49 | 7.84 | 8.98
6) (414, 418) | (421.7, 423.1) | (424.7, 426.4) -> 0.057 mag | 7.79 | 8.53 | 9.58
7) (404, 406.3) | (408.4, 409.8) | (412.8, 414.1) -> -0.078 mag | 8.45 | 9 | 8.29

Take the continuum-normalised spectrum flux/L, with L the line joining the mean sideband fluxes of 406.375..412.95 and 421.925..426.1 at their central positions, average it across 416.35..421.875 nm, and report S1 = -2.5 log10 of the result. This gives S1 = 0.07 mag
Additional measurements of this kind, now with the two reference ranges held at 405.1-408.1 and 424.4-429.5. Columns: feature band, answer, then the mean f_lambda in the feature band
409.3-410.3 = 0.037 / 7.97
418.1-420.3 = 0.028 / 8.41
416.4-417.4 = 0.112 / 7.7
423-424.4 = -0.079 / 9.49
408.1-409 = -0.129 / 9.22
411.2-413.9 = -0.036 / 8.64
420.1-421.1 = -0.023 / 8.88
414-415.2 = 0.076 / 7.87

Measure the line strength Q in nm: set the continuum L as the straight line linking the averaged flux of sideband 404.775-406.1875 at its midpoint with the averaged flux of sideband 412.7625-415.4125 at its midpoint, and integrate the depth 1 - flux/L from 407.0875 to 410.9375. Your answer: -0.18 nm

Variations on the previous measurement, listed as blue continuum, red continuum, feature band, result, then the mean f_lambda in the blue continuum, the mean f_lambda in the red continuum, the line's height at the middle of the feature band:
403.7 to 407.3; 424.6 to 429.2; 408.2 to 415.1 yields 0.03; 8.22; 9.02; 8.45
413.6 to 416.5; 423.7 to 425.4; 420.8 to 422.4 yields 0.00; 7.8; 9.61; 9.05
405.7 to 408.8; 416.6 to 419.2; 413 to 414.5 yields 0.06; 8.4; 8.17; 8.26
